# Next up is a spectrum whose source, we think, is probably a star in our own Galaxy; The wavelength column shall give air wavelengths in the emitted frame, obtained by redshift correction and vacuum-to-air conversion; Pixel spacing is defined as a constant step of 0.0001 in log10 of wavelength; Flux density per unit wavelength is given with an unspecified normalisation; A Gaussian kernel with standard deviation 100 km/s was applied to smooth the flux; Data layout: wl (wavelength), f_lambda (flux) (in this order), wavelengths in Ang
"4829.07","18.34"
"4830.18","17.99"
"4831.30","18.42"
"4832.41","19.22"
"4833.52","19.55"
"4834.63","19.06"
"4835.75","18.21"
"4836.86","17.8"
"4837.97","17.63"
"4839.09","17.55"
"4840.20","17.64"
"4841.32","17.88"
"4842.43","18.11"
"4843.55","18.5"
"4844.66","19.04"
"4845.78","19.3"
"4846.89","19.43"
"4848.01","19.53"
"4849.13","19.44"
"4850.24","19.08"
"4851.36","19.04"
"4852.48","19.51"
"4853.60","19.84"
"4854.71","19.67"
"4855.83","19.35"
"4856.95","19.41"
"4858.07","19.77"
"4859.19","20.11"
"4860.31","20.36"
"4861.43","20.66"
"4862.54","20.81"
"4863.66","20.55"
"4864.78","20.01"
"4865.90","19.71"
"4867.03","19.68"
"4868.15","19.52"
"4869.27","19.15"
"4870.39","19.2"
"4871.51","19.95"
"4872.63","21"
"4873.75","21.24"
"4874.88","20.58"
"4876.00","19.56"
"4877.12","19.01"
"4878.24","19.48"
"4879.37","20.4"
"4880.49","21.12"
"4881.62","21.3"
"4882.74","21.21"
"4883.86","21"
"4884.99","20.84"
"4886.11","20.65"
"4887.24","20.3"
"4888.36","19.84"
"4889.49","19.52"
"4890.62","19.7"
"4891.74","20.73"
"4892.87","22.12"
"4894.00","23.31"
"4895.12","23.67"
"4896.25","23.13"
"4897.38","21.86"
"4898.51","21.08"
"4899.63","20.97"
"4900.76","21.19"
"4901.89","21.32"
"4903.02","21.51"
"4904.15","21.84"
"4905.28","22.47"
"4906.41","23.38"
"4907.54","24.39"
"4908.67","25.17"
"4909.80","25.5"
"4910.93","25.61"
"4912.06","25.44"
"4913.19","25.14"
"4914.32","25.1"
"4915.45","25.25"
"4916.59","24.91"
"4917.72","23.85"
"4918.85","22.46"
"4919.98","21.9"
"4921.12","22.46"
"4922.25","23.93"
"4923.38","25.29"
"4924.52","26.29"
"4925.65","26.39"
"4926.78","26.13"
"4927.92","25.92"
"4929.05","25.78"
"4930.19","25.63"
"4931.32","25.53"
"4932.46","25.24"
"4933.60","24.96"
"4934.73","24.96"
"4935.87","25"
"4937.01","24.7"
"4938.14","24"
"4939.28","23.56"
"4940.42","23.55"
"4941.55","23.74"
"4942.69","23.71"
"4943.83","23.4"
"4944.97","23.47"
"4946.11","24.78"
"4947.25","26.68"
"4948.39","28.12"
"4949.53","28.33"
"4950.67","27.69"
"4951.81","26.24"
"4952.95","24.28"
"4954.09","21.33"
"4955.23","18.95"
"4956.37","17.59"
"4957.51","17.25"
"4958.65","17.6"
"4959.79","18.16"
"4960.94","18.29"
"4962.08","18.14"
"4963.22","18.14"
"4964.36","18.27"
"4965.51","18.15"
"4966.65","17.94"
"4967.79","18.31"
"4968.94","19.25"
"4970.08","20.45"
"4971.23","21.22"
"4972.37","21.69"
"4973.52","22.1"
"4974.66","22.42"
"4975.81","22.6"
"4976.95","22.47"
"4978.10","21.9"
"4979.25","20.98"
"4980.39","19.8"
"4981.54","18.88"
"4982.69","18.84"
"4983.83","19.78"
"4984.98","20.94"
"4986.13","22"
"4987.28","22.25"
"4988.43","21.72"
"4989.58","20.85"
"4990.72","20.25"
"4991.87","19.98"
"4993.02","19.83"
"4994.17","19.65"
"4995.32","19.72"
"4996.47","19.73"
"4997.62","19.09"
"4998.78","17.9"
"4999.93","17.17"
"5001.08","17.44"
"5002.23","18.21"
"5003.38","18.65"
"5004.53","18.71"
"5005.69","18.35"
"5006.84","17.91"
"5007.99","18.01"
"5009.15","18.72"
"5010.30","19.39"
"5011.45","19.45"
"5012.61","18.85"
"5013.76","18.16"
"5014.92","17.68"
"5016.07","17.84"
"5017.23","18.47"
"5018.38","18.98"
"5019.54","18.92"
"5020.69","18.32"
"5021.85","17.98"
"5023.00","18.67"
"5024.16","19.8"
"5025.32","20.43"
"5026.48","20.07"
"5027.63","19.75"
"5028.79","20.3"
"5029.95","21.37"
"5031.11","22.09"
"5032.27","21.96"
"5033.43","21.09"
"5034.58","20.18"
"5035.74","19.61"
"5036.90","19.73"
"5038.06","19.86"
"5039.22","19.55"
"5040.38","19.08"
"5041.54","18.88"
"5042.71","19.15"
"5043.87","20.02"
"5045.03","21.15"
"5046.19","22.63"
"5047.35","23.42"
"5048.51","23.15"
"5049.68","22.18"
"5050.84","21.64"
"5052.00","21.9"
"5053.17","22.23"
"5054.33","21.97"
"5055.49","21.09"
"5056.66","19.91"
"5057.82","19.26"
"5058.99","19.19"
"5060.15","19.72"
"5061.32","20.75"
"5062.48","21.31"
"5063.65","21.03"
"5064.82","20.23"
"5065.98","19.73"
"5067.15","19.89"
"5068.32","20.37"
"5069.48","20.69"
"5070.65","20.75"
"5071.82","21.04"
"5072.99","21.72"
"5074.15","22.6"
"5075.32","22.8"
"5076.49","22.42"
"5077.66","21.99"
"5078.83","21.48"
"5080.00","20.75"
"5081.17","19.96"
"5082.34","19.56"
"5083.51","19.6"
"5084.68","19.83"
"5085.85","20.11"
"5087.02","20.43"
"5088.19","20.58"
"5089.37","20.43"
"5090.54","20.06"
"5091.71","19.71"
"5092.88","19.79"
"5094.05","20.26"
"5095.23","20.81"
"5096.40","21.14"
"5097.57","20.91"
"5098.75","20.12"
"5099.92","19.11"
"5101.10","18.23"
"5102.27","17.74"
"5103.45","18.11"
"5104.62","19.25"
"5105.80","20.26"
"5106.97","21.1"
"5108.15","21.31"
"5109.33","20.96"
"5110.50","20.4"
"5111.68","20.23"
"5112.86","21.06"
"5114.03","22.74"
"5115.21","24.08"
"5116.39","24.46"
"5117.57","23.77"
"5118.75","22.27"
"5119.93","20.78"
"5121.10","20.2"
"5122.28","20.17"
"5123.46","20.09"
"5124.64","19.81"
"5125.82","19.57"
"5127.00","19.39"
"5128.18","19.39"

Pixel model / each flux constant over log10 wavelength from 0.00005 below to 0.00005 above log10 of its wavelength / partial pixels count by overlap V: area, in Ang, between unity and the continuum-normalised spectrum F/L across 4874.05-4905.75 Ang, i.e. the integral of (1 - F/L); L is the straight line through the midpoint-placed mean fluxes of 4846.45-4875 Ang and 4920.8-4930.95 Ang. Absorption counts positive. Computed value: 1.8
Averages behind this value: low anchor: 19.9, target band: 21.1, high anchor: 25.4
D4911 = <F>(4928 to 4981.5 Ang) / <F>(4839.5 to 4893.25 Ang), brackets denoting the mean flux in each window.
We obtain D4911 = 1.12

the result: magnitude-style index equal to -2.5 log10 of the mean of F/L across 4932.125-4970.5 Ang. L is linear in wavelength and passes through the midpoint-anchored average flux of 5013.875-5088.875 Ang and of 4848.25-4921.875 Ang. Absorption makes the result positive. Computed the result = -0.059 mag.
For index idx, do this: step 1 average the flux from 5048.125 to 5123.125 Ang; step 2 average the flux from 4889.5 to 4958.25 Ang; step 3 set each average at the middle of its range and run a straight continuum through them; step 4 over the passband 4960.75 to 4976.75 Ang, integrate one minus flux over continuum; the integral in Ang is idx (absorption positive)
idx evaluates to 2.1 Ang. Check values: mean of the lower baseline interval 23.8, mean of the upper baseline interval 20.8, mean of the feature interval 19.9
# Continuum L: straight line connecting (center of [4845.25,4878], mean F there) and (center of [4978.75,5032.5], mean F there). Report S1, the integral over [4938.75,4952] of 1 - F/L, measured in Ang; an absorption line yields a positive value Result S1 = -3.83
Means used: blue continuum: 19.8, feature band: 25.2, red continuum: 19.4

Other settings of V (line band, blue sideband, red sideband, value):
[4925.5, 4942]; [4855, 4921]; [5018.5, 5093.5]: -2.9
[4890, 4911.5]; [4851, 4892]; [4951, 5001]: -2.7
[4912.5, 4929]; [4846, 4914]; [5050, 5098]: -2.9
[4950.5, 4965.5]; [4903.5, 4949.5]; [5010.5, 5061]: 2.3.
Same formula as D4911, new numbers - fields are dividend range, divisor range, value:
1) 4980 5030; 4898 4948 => 0.80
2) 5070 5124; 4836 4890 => 1.06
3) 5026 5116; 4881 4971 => 0.91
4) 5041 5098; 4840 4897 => 1.04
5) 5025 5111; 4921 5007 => 0.95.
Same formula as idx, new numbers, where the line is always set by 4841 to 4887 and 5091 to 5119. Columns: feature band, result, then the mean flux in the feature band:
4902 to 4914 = -2.4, 24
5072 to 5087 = -0.3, 21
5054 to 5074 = 0.0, 20.5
